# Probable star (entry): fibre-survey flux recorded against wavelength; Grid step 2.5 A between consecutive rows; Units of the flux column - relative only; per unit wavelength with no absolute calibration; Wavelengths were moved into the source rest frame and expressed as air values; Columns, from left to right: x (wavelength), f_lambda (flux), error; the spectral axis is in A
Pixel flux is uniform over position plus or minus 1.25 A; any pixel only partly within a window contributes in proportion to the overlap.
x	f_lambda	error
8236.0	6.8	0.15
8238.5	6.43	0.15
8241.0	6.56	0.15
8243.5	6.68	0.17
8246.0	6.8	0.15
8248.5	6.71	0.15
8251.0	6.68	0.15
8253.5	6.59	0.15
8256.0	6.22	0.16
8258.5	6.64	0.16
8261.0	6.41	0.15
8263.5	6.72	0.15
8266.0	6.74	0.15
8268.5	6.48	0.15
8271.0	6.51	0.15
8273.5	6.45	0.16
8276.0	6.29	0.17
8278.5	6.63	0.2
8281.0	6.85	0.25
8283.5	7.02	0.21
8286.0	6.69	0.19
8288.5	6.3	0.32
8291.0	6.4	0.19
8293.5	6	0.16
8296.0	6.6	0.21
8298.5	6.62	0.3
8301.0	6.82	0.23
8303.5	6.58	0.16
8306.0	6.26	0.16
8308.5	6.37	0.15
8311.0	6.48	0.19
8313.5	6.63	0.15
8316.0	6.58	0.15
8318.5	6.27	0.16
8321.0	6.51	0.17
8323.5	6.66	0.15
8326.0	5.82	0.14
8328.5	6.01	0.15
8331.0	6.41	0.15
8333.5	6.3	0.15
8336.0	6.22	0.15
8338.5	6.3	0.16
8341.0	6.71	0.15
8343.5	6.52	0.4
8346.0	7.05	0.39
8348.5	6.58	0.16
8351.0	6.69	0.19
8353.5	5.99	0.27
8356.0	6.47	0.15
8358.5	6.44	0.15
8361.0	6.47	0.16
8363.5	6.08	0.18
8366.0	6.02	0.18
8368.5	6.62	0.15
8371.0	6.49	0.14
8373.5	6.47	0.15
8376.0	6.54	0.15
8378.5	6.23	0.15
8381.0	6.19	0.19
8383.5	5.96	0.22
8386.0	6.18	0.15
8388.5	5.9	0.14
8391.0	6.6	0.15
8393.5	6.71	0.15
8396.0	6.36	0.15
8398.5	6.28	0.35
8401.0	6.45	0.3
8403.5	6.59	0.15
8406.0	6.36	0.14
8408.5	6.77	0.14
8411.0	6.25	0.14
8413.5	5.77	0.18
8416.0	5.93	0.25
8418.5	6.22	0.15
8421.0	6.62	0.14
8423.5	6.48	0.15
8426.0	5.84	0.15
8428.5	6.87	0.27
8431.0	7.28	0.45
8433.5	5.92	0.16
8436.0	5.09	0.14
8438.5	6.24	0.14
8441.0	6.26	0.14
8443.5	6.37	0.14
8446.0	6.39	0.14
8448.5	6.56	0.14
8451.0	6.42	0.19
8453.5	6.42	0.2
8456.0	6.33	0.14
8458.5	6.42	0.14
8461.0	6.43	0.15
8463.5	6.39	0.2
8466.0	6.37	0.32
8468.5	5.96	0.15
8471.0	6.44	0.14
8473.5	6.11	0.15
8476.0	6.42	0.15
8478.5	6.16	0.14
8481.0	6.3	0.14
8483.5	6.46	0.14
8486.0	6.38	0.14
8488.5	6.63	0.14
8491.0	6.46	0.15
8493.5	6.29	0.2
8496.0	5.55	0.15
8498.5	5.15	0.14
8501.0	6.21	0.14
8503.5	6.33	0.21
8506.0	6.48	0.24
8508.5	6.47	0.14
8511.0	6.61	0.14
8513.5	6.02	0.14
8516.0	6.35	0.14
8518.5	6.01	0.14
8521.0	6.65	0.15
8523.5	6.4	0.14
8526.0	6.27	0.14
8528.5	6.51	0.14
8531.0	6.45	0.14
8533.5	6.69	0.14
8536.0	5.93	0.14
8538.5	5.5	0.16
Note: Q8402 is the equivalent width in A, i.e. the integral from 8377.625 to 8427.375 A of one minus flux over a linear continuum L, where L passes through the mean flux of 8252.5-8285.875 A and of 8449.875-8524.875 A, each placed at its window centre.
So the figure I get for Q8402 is 0.9 A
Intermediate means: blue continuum 6.58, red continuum 6.29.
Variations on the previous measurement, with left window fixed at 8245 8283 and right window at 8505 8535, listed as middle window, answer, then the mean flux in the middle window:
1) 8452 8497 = 0.9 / 6.31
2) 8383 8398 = 0.5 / 6.3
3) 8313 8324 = 0.1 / 6.51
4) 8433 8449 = 0.9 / 6.11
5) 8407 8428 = 0.7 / 6.26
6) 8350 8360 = 0.2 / 6.39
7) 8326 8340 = 0.7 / 6.22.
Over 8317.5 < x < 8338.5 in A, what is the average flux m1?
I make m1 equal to 6.28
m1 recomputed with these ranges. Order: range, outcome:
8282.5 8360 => 6.46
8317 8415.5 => 6.36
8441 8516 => 6.29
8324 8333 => 6.15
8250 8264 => 6.53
